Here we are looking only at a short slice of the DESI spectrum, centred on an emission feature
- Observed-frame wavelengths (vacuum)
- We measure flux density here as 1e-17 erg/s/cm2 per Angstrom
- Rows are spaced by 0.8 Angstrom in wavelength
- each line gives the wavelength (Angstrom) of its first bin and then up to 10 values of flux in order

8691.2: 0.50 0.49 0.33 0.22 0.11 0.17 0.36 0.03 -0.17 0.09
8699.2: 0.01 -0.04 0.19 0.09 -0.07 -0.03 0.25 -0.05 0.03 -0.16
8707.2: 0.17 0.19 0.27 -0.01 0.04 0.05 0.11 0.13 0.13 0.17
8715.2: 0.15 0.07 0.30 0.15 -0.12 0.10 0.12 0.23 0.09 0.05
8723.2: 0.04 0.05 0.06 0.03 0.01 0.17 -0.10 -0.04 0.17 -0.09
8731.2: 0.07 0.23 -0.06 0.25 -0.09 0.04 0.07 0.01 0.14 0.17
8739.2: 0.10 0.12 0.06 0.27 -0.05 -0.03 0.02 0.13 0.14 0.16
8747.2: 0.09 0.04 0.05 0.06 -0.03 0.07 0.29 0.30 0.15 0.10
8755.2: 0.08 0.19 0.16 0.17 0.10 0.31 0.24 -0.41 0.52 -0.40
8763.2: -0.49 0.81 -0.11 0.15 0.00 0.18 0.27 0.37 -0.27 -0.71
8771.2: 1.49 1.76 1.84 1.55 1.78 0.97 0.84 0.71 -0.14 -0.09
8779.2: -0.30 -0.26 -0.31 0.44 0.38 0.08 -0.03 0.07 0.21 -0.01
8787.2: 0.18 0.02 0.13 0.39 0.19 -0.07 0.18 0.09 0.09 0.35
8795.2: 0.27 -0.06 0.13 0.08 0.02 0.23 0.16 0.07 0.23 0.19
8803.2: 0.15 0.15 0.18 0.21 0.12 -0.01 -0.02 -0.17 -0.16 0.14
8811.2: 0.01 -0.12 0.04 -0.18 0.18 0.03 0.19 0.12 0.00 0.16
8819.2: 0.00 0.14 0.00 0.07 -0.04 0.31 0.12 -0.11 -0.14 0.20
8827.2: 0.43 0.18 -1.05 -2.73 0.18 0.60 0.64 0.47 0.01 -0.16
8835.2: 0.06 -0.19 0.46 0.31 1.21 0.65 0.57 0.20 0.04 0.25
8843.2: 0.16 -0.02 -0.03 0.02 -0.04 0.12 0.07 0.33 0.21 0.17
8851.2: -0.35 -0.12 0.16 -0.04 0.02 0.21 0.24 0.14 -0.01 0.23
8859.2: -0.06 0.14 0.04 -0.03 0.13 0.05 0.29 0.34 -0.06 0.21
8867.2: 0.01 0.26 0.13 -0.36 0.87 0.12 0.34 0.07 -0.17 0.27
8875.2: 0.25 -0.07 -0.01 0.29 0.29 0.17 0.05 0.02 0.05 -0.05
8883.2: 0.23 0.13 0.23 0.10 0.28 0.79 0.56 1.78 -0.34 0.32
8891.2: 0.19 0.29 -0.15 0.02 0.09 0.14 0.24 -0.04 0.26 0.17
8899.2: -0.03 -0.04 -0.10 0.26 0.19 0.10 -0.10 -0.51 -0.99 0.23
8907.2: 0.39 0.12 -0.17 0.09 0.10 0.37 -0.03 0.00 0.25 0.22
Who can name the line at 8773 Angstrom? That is [O III]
